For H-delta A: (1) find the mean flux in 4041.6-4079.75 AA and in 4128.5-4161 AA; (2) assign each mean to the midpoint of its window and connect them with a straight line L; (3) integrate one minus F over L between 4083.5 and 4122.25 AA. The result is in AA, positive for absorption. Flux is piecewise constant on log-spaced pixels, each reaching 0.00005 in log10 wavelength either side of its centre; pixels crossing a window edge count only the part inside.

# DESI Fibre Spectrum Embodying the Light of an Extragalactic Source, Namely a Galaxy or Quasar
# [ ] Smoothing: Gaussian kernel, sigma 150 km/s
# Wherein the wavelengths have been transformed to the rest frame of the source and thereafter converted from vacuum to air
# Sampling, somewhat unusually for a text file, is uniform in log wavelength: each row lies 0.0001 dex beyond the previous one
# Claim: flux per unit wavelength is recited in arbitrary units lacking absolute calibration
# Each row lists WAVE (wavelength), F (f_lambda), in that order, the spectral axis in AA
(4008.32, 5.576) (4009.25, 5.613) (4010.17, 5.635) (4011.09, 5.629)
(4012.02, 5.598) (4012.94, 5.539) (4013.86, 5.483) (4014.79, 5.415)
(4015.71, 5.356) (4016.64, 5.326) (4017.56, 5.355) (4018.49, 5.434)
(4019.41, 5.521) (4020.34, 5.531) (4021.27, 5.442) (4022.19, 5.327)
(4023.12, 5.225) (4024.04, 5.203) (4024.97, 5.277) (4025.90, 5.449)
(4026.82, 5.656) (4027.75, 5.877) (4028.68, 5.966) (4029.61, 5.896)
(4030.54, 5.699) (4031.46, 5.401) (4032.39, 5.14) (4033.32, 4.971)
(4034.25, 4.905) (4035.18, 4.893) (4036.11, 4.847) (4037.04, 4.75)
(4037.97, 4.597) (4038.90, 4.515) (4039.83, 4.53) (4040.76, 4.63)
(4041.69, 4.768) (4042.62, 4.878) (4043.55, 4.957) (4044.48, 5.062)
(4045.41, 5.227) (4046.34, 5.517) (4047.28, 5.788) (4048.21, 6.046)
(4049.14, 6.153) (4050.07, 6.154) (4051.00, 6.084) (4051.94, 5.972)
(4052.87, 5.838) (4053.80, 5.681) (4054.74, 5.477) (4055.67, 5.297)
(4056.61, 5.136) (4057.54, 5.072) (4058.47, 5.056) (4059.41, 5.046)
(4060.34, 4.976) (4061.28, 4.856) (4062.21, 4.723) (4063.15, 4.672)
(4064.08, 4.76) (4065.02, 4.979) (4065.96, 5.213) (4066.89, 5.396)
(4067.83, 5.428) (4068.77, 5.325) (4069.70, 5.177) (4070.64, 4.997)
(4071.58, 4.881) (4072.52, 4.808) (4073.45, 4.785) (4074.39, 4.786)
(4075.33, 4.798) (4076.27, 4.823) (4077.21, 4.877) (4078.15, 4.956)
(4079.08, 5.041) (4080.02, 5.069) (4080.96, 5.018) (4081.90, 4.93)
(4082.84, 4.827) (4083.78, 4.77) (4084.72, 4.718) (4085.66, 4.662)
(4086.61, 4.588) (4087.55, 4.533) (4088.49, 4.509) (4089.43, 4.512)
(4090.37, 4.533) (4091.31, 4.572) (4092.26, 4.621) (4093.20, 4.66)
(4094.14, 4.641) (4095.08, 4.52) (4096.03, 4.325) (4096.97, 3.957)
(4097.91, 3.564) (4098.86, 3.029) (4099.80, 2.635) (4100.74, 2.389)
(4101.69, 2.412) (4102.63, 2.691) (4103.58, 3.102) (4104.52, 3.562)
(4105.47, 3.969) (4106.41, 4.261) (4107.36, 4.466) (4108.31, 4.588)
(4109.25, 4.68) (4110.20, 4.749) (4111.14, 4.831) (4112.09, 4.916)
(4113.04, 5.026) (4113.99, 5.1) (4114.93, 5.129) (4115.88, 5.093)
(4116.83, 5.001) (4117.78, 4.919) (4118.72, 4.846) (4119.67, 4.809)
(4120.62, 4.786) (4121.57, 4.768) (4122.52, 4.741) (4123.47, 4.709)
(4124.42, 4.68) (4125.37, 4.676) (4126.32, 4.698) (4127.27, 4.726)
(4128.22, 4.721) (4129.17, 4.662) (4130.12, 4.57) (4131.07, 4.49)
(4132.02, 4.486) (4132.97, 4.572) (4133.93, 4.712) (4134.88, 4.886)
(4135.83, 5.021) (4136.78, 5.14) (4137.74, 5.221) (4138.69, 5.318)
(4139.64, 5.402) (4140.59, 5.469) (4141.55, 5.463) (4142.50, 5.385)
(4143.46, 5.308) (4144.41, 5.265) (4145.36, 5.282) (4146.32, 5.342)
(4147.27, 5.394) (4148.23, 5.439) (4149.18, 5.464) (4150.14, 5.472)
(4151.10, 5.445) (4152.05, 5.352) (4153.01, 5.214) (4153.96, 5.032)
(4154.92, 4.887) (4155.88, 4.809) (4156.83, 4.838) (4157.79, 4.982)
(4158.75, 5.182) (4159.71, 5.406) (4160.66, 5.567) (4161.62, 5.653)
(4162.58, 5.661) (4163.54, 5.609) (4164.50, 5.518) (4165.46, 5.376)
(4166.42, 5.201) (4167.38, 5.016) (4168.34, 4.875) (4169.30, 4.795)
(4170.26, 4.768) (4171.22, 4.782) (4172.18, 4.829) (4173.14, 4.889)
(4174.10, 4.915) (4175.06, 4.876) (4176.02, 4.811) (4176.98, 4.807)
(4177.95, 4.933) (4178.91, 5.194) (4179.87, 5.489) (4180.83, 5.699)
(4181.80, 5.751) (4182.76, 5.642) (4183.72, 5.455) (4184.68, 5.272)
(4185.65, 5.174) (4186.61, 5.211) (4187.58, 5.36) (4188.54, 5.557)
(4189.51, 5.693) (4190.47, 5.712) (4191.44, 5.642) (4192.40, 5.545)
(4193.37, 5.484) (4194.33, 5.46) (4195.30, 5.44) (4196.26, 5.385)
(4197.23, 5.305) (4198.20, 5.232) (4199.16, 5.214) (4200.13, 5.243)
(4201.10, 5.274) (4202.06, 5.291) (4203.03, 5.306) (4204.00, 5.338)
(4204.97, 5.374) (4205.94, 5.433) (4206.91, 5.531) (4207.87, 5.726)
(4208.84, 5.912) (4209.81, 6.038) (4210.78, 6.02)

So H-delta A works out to 6.3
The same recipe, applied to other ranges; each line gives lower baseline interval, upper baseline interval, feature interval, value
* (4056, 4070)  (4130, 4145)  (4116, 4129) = 0.7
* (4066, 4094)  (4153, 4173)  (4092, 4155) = 4.3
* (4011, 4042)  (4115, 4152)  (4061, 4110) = 6.3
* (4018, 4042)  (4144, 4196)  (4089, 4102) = 3.3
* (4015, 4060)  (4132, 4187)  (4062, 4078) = 1.0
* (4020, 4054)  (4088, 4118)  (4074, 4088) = -0.7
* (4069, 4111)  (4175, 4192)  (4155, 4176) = 0.2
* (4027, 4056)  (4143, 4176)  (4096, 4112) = 4.6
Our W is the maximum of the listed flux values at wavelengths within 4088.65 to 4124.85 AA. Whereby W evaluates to 5.129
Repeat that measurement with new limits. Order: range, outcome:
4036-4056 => 6.154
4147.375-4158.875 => 5.472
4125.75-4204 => 5.751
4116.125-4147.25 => 5.469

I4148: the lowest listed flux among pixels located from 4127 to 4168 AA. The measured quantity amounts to 4.486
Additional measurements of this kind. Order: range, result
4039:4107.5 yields 2.389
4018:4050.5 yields 4.515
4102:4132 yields 2.691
